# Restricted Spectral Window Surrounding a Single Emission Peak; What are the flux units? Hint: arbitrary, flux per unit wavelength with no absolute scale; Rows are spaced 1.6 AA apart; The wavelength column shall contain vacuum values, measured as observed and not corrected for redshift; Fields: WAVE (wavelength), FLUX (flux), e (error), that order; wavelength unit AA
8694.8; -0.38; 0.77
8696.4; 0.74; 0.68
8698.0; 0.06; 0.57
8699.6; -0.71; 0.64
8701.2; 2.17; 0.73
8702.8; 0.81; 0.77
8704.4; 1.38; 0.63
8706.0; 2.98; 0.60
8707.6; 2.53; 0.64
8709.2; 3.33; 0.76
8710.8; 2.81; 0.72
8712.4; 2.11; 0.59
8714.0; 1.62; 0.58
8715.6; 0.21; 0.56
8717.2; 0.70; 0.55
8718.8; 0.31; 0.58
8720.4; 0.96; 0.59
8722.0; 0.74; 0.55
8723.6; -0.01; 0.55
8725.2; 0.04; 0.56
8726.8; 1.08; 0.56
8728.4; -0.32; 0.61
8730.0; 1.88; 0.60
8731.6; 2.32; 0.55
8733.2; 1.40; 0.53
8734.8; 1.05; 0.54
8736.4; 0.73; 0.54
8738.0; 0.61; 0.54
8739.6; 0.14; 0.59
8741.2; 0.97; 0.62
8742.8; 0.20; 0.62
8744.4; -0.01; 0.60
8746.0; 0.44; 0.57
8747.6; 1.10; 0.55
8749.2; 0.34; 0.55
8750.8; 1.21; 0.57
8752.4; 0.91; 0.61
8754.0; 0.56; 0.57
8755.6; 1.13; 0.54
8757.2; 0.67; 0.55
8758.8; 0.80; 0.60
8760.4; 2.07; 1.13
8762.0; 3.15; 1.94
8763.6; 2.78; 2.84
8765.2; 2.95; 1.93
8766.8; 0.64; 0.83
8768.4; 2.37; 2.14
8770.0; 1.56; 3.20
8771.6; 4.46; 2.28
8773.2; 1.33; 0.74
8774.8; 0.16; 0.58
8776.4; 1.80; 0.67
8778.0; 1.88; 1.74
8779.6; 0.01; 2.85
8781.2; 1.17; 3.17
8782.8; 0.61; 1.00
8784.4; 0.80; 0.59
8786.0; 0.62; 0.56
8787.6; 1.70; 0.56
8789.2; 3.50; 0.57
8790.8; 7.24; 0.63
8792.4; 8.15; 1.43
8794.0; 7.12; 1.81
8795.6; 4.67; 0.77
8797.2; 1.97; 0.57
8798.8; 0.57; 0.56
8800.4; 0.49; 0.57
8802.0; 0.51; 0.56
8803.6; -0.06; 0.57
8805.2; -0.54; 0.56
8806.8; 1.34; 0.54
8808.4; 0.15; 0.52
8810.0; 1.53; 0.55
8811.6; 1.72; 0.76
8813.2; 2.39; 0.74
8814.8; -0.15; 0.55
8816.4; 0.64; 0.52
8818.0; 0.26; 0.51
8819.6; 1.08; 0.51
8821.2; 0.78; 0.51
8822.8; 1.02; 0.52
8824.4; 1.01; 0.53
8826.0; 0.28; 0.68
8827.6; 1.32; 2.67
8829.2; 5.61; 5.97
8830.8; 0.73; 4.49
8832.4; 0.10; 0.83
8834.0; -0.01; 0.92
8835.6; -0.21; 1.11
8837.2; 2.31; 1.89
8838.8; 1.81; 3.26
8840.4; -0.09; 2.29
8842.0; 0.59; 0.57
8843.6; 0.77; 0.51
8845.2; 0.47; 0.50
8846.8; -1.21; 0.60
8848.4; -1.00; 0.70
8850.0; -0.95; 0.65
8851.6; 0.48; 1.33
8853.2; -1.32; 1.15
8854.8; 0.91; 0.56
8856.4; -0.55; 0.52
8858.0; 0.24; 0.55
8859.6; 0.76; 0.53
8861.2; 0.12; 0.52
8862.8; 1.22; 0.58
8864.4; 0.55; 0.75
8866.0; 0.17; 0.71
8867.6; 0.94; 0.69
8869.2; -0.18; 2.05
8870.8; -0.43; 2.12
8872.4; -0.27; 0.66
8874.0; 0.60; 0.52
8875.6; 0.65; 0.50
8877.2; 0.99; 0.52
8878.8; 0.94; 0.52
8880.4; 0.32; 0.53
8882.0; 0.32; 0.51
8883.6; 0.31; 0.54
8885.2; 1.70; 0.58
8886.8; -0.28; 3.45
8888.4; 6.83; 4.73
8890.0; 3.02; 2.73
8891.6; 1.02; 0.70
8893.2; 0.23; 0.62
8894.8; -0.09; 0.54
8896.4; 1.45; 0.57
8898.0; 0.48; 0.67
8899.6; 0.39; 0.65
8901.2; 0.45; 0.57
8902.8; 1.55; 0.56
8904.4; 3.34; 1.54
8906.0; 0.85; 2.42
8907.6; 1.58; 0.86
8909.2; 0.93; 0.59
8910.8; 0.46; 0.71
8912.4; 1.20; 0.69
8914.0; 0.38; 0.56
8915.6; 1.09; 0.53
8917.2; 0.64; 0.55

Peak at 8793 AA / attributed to [O III] 5007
